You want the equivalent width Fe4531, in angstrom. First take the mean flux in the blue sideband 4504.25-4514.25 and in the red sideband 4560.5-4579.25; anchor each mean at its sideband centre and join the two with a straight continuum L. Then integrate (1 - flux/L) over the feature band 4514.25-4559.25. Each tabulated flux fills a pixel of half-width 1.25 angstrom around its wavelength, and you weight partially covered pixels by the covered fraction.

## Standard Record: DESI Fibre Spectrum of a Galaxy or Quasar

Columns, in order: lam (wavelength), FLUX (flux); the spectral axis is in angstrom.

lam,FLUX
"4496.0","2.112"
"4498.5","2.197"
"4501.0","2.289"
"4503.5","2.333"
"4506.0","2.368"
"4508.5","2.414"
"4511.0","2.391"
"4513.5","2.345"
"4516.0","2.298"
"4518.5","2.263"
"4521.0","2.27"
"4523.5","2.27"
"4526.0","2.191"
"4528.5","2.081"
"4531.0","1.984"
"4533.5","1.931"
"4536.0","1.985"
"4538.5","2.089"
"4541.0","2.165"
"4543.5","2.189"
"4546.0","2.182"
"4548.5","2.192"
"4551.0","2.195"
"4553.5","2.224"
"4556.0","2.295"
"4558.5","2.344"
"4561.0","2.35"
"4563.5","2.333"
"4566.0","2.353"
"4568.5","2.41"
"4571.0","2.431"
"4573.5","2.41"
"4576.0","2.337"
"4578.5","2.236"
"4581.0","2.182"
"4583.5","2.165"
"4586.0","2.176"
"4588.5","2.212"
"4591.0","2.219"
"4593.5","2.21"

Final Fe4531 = 3.7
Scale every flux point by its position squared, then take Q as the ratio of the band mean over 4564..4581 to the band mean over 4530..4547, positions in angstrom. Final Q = 1.1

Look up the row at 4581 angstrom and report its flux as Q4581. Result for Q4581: 2.182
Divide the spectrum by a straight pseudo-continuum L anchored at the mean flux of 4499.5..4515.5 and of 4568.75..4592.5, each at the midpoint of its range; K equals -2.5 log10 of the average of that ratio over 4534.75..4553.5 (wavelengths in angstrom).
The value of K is 0.08 mag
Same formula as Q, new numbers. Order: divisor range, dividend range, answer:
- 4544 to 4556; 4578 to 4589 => 1.01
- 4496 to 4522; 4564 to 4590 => 1.02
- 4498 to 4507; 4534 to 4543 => 0.92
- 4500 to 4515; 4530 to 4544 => 0.88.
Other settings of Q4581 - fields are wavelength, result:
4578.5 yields 2.236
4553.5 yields 2.224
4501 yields 2.289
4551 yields 2.195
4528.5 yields 2.081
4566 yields 2.353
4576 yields 2.337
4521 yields 2.27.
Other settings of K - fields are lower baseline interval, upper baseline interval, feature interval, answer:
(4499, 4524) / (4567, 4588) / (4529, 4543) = 0.13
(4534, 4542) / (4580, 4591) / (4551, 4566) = -0.09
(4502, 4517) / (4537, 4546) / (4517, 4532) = 0.04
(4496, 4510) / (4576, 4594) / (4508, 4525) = -0.01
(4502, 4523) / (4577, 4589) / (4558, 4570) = -0.06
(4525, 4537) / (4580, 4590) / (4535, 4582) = -0.07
